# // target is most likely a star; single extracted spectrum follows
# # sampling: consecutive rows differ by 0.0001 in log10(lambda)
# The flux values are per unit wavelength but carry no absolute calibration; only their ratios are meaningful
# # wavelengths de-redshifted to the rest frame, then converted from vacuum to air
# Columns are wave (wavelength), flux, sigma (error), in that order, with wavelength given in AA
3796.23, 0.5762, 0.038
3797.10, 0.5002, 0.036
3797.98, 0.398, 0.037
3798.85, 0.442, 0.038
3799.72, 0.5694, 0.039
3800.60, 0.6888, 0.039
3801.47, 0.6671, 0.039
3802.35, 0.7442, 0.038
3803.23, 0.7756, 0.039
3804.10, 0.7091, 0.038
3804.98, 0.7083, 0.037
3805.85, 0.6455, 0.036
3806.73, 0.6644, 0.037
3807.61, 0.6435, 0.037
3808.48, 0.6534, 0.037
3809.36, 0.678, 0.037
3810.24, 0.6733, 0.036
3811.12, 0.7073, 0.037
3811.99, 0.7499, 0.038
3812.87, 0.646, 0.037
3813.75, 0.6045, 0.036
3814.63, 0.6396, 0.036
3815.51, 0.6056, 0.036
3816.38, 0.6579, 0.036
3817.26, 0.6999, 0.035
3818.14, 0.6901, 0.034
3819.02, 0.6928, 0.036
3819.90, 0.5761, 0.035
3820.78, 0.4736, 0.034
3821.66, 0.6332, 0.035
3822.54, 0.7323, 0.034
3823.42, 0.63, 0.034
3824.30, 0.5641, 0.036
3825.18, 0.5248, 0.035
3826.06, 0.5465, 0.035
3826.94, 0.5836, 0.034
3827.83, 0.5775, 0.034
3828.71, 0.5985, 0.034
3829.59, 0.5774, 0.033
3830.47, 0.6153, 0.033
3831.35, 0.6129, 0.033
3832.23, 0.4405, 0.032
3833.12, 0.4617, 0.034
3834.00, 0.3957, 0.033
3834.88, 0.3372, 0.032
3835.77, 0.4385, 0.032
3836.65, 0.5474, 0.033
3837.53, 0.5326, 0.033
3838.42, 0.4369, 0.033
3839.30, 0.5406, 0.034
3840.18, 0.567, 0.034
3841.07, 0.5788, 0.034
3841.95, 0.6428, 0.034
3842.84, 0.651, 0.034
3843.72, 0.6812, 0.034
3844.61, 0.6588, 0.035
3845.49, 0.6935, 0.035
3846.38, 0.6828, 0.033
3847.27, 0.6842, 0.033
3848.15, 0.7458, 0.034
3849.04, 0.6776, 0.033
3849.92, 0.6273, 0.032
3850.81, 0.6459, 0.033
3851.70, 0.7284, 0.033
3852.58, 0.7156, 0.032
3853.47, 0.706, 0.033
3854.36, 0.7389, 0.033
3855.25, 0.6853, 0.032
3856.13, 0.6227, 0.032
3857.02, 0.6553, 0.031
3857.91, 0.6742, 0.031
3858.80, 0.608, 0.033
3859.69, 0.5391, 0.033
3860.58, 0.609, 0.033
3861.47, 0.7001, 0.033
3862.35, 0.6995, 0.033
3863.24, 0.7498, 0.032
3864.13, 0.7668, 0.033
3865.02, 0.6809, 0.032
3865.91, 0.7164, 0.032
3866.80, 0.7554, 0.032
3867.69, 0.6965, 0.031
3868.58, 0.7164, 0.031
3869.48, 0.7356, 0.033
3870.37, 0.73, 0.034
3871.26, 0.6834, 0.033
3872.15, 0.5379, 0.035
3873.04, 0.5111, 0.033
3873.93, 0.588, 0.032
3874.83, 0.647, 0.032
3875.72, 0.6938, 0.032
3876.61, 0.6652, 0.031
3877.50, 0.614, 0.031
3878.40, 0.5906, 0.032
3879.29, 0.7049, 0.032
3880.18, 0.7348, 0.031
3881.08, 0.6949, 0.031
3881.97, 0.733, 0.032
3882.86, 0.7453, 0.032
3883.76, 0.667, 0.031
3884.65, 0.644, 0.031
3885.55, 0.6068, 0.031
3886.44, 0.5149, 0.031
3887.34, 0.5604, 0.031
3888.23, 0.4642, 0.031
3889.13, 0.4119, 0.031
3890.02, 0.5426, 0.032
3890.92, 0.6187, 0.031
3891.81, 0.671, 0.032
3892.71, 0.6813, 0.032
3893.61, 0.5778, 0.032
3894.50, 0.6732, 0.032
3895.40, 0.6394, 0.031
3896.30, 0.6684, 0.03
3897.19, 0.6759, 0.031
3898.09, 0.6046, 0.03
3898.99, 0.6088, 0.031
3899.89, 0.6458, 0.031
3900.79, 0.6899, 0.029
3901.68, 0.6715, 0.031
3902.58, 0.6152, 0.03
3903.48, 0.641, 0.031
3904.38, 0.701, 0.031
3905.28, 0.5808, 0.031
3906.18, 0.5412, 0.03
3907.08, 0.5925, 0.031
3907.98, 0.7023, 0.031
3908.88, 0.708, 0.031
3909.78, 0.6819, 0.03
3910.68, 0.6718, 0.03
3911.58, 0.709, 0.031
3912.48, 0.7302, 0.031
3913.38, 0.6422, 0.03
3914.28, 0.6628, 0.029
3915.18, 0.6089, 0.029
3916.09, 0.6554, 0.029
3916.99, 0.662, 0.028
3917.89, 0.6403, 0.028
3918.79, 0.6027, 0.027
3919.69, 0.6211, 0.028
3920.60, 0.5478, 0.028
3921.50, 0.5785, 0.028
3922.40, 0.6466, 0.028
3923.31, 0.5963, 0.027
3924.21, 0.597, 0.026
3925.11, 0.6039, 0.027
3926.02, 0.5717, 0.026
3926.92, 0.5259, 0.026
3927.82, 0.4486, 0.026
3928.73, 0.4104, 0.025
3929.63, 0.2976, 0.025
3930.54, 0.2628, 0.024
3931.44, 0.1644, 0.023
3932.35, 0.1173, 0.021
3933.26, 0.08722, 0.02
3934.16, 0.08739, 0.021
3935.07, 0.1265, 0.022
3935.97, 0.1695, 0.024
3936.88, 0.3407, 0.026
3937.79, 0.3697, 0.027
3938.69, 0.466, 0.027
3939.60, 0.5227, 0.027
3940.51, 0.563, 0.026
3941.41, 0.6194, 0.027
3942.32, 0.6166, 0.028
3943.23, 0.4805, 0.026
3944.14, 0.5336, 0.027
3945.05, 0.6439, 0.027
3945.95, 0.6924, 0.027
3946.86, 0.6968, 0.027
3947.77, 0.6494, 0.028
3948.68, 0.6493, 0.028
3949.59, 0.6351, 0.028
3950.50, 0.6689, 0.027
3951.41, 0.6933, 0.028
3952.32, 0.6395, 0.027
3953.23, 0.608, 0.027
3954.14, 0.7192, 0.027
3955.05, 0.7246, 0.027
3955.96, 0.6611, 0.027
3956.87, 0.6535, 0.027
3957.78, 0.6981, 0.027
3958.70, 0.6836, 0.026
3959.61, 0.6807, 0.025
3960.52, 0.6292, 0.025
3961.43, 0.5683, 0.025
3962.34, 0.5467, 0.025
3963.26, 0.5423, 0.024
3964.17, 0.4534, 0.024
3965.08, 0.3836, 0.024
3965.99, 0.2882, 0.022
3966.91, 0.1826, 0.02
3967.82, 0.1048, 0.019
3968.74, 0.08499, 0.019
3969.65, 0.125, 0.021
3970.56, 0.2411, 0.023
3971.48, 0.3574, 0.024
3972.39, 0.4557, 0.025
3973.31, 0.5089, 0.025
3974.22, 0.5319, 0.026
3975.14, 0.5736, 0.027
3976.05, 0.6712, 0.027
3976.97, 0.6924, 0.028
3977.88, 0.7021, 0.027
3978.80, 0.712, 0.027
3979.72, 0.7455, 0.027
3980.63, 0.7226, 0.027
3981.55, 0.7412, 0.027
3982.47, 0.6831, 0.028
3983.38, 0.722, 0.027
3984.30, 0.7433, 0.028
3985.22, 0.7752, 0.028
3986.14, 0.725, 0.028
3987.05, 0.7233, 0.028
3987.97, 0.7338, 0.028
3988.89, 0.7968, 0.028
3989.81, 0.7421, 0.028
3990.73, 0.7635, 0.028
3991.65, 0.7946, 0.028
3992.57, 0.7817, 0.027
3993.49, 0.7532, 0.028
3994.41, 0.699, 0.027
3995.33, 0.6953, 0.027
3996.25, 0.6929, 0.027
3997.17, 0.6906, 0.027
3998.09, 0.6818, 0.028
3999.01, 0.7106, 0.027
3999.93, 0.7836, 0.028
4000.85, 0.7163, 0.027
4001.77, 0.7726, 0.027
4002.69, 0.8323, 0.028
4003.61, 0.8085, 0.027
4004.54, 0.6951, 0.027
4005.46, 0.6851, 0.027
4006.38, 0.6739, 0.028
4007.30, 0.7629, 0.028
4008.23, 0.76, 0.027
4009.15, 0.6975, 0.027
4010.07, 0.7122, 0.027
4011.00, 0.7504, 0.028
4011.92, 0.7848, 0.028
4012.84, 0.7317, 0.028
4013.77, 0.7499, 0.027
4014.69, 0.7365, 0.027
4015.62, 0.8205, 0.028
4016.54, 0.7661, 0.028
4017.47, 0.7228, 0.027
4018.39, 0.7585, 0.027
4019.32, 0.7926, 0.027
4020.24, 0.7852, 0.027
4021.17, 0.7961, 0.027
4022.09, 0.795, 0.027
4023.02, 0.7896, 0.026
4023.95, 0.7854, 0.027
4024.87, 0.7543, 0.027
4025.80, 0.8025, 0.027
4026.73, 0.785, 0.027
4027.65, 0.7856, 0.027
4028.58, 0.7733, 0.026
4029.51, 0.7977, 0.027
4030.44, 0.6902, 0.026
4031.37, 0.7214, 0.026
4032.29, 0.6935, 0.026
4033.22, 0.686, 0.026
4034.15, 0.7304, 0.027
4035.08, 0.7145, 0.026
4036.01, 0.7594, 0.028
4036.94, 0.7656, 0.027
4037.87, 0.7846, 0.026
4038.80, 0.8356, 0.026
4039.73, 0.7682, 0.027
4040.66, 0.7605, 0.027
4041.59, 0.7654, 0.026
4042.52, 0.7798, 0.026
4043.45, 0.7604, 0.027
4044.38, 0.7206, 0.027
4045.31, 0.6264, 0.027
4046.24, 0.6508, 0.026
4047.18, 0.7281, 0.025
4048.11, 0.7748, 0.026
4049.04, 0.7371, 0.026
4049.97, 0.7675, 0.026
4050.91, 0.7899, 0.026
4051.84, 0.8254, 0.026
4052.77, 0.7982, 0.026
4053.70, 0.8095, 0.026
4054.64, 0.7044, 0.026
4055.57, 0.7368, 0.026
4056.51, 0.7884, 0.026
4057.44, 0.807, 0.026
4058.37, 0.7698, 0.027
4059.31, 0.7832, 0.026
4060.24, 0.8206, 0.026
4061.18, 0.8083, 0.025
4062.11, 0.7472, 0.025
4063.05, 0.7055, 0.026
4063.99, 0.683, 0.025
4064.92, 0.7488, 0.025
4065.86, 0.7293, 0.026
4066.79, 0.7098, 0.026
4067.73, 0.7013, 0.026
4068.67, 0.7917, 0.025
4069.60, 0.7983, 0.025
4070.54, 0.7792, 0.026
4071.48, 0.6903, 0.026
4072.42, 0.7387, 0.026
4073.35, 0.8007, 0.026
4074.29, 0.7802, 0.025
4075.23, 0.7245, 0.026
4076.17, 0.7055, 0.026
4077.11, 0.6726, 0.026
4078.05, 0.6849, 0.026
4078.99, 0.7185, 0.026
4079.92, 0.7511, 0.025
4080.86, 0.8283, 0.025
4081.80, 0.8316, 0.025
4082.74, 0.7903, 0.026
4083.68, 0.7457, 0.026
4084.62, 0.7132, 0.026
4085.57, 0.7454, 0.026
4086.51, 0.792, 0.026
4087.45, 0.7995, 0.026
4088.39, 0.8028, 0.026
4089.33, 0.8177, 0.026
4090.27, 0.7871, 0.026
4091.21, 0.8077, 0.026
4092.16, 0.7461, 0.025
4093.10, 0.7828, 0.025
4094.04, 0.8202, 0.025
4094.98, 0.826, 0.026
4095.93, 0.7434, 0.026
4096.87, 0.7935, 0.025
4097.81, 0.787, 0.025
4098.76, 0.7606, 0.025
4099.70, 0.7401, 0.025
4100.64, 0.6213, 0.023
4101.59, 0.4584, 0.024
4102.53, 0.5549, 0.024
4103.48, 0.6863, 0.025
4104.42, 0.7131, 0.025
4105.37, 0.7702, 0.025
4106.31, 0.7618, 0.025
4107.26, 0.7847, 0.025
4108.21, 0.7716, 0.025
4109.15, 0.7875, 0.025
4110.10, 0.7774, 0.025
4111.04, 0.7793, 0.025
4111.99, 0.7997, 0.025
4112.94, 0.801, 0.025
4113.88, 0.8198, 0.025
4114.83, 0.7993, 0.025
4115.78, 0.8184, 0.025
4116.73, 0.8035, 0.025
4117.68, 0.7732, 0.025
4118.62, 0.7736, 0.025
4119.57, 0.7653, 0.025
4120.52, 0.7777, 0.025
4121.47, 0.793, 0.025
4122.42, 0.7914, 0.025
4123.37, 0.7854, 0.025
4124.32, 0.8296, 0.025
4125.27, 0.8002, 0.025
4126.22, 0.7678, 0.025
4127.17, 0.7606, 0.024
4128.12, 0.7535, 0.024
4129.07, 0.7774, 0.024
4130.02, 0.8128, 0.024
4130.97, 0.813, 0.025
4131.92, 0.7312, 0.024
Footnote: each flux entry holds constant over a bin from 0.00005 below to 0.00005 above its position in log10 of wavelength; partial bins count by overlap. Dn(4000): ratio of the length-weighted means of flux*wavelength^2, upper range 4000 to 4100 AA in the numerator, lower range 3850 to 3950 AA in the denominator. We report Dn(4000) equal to 1.4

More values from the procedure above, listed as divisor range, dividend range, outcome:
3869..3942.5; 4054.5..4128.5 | 1.47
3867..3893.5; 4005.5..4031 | 1.28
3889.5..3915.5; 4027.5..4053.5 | 1.24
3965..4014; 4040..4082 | 1.21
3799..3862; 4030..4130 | 1.38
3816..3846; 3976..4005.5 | 1.38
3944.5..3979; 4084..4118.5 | 1.50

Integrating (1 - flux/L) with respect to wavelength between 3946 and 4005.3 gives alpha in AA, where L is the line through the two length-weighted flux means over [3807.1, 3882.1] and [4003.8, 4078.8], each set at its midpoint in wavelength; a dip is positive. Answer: 7.0 AA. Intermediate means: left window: 0.634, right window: 0.751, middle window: 0.628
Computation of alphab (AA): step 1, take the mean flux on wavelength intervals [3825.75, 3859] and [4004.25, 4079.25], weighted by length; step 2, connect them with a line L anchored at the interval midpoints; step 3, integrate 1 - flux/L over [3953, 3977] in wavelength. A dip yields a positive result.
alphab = 7.02 AA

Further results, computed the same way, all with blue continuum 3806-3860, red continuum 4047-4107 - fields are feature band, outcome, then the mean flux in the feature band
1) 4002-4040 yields -1.9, 0.757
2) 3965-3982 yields 5.6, 0.466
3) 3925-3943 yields 8.2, 0.365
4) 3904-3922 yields 0.5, 0.642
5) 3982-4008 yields -1.1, 0.737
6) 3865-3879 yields -0.5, 0.66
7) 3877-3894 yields 0.7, 0.62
